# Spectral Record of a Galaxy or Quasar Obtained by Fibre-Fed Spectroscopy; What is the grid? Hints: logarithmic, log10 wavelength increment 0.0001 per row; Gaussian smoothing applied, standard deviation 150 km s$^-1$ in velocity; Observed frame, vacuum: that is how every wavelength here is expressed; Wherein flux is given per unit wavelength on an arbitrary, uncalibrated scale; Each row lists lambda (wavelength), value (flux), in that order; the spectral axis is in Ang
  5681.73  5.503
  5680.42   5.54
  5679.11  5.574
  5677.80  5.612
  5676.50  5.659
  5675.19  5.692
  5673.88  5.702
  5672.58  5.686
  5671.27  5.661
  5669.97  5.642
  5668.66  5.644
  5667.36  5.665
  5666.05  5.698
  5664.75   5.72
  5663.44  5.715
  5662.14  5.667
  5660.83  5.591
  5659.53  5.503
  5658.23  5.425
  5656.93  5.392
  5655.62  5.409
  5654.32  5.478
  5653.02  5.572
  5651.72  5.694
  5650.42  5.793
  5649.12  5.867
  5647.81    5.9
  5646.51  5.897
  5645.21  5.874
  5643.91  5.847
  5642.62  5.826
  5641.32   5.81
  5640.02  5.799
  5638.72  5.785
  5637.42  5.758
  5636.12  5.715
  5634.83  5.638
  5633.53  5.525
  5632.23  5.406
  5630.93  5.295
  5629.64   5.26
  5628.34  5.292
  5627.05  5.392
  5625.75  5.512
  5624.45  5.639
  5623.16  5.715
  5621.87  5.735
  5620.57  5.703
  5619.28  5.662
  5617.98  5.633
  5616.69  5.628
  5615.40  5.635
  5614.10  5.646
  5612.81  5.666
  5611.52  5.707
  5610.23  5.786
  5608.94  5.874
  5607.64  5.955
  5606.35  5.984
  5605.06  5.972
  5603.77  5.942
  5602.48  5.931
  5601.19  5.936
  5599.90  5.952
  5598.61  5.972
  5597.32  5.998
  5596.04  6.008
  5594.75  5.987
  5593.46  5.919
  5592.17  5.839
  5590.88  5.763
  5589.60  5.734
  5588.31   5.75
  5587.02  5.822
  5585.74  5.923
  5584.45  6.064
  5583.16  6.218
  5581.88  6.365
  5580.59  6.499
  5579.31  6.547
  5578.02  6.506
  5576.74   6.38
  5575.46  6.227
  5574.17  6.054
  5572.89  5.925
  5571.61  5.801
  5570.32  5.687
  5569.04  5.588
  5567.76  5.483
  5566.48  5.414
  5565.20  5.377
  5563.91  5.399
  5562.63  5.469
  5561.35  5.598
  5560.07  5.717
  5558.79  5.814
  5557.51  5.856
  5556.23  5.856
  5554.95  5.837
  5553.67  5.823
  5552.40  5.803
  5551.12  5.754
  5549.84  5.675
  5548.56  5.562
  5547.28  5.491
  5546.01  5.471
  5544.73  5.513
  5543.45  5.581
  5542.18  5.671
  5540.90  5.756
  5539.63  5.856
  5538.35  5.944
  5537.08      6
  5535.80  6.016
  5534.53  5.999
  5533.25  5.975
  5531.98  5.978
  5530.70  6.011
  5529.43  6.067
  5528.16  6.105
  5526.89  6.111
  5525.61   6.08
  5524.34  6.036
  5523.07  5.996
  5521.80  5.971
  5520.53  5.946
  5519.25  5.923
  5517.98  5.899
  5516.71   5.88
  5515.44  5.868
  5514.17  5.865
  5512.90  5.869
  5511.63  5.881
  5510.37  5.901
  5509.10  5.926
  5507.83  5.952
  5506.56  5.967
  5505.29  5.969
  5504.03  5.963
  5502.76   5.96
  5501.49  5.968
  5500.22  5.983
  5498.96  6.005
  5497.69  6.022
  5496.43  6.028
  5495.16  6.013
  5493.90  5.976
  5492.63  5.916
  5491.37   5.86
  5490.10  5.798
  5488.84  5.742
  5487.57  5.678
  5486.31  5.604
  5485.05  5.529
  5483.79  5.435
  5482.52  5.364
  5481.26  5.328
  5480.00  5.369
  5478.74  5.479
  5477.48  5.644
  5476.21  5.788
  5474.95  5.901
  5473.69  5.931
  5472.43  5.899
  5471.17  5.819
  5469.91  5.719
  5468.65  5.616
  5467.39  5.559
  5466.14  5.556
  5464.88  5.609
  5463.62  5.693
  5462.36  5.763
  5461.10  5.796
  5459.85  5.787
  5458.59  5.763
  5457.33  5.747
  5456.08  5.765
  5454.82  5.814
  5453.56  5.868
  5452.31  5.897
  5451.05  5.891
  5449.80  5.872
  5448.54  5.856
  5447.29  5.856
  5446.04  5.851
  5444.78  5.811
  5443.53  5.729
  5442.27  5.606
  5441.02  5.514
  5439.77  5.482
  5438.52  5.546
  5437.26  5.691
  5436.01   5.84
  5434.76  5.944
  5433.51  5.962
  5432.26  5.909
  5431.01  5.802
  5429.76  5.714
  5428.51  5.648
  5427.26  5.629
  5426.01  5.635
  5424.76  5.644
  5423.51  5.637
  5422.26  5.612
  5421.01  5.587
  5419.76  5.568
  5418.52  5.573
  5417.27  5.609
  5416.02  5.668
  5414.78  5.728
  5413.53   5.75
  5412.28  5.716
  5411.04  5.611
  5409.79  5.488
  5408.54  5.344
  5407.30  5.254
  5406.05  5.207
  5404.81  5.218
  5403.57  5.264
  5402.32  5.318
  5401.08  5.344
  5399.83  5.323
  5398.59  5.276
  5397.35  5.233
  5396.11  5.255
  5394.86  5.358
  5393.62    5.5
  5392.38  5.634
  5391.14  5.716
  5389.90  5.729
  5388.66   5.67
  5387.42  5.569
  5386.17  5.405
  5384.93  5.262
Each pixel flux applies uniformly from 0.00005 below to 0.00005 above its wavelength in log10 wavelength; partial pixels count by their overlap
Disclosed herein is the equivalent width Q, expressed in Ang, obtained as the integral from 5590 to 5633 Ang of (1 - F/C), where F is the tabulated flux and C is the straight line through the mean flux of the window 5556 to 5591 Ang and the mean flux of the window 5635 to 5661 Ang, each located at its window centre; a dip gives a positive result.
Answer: 0.4 Ang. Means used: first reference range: 5.89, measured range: 5.74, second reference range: 5.7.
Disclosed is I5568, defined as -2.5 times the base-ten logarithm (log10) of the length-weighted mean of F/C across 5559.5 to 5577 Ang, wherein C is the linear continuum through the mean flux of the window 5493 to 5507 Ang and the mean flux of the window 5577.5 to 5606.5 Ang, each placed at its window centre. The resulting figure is 0.057 mag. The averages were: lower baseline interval 5.99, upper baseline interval 6.03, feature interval 5.71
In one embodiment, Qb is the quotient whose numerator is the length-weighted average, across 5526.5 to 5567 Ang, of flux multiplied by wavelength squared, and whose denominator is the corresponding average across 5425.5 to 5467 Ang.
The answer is 1.0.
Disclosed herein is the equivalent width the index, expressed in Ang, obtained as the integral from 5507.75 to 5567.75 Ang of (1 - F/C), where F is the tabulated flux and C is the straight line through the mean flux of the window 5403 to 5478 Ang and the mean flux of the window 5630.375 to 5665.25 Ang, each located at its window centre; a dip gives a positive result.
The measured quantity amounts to -1.5 Ang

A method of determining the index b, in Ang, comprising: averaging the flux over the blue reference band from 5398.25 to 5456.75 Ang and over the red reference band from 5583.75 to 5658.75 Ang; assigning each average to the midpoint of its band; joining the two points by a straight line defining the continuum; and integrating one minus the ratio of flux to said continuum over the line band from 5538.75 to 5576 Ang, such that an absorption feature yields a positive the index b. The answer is 0.1 Ang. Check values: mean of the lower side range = 5.64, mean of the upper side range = 5.74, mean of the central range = 5.69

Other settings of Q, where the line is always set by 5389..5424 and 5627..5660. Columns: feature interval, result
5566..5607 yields -2.8 Ang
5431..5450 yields -0.9 Ang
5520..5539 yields -1.6 Ang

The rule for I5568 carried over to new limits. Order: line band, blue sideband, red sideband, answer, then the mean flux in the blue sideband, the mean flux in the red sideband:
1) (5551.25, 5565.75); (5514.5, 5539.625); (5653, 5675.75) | 0.04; 5.98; 5.6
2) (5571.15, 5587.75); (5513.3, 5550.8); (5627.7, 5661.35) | -0.08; 5.87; 5.63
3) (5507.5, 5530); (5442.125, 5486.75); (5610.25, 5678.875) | -0.05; 5.71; 5.64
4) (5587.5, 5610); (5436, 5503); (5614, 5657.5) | -0.05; 5.75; 5.64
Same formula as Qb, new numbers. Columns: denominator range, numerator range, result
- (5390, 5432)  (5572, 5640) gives 1.14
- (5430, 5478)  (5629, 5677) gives 1.05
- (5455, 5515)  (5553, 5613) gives 1.06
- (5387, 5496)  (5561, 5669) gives 1.09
